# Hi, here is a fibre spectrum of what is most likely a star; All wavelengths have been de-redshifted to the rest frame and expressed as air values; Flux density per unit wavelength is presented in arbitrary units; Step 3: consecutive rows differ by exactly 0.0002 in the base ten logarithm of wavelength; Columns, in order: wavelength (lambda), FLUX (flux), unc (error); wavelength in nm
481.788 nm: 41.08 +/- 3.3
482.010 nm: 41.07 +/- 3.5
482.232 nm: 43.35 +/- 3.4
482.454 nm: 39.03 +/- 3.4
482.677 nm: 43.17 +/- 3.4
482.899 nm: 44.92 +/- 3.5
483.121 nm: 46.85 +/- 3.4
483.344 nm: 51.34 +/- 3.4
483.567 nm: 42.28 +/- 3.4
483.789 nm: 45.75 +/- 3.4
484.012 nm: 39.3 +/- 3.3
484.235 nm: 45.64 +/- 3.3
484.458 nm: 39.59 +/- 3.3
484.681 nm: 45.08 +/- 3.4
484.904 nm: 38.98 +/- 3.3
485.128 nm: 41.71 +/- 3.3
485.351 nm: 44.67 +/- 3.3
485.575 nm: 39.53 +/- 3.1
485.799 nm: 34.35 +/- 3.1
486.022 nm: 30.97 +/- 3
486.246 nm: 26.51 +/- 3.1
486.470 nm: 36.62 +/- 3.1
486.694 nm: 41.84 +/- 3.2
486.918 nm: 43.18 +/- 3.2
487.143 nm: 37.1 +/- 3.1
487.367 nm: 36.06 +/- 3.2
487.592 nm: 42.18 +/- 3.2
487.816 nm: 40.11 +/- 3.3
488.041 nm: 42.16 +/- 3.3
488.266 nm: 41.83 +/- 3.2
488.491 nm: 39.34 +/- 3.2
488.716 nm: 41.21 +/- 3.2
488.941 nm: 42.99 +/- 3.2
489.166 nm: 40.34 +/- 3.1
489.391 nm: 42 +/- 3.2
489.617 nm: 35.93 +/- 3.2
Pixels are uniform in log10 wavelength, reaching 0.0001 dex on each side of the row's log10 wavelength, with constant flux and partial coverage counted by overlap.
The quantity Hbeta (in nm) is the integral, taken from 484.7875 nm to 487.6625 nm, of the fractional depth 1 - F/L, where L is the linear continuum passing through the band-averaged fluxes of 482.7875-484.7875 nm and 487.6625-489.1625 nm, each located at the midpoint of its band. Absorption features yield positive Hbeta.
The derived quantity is 0.327 nm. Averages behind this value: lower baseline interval 44.5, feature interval 37.9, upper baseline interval 41.2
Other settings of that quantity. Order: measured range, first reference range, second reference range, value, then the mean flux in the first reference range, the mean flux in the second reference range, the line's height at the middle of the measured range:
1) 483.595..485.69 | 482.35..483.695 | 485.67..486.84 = -0.15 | 44.6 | 34.4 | 39.5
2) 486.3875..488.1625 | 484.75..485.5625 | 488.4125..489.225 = 0.06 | 41.7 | 41.1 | 41.3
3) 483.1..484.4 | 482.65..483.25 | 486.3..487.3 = -0.02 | 45.4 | 38.8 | 44.1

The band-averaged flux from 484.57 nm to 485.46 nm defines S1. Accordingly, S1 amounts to 42.6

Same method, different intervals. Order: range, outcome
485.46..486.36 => 32.9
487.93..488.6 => 41.1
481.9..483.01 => 42.3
